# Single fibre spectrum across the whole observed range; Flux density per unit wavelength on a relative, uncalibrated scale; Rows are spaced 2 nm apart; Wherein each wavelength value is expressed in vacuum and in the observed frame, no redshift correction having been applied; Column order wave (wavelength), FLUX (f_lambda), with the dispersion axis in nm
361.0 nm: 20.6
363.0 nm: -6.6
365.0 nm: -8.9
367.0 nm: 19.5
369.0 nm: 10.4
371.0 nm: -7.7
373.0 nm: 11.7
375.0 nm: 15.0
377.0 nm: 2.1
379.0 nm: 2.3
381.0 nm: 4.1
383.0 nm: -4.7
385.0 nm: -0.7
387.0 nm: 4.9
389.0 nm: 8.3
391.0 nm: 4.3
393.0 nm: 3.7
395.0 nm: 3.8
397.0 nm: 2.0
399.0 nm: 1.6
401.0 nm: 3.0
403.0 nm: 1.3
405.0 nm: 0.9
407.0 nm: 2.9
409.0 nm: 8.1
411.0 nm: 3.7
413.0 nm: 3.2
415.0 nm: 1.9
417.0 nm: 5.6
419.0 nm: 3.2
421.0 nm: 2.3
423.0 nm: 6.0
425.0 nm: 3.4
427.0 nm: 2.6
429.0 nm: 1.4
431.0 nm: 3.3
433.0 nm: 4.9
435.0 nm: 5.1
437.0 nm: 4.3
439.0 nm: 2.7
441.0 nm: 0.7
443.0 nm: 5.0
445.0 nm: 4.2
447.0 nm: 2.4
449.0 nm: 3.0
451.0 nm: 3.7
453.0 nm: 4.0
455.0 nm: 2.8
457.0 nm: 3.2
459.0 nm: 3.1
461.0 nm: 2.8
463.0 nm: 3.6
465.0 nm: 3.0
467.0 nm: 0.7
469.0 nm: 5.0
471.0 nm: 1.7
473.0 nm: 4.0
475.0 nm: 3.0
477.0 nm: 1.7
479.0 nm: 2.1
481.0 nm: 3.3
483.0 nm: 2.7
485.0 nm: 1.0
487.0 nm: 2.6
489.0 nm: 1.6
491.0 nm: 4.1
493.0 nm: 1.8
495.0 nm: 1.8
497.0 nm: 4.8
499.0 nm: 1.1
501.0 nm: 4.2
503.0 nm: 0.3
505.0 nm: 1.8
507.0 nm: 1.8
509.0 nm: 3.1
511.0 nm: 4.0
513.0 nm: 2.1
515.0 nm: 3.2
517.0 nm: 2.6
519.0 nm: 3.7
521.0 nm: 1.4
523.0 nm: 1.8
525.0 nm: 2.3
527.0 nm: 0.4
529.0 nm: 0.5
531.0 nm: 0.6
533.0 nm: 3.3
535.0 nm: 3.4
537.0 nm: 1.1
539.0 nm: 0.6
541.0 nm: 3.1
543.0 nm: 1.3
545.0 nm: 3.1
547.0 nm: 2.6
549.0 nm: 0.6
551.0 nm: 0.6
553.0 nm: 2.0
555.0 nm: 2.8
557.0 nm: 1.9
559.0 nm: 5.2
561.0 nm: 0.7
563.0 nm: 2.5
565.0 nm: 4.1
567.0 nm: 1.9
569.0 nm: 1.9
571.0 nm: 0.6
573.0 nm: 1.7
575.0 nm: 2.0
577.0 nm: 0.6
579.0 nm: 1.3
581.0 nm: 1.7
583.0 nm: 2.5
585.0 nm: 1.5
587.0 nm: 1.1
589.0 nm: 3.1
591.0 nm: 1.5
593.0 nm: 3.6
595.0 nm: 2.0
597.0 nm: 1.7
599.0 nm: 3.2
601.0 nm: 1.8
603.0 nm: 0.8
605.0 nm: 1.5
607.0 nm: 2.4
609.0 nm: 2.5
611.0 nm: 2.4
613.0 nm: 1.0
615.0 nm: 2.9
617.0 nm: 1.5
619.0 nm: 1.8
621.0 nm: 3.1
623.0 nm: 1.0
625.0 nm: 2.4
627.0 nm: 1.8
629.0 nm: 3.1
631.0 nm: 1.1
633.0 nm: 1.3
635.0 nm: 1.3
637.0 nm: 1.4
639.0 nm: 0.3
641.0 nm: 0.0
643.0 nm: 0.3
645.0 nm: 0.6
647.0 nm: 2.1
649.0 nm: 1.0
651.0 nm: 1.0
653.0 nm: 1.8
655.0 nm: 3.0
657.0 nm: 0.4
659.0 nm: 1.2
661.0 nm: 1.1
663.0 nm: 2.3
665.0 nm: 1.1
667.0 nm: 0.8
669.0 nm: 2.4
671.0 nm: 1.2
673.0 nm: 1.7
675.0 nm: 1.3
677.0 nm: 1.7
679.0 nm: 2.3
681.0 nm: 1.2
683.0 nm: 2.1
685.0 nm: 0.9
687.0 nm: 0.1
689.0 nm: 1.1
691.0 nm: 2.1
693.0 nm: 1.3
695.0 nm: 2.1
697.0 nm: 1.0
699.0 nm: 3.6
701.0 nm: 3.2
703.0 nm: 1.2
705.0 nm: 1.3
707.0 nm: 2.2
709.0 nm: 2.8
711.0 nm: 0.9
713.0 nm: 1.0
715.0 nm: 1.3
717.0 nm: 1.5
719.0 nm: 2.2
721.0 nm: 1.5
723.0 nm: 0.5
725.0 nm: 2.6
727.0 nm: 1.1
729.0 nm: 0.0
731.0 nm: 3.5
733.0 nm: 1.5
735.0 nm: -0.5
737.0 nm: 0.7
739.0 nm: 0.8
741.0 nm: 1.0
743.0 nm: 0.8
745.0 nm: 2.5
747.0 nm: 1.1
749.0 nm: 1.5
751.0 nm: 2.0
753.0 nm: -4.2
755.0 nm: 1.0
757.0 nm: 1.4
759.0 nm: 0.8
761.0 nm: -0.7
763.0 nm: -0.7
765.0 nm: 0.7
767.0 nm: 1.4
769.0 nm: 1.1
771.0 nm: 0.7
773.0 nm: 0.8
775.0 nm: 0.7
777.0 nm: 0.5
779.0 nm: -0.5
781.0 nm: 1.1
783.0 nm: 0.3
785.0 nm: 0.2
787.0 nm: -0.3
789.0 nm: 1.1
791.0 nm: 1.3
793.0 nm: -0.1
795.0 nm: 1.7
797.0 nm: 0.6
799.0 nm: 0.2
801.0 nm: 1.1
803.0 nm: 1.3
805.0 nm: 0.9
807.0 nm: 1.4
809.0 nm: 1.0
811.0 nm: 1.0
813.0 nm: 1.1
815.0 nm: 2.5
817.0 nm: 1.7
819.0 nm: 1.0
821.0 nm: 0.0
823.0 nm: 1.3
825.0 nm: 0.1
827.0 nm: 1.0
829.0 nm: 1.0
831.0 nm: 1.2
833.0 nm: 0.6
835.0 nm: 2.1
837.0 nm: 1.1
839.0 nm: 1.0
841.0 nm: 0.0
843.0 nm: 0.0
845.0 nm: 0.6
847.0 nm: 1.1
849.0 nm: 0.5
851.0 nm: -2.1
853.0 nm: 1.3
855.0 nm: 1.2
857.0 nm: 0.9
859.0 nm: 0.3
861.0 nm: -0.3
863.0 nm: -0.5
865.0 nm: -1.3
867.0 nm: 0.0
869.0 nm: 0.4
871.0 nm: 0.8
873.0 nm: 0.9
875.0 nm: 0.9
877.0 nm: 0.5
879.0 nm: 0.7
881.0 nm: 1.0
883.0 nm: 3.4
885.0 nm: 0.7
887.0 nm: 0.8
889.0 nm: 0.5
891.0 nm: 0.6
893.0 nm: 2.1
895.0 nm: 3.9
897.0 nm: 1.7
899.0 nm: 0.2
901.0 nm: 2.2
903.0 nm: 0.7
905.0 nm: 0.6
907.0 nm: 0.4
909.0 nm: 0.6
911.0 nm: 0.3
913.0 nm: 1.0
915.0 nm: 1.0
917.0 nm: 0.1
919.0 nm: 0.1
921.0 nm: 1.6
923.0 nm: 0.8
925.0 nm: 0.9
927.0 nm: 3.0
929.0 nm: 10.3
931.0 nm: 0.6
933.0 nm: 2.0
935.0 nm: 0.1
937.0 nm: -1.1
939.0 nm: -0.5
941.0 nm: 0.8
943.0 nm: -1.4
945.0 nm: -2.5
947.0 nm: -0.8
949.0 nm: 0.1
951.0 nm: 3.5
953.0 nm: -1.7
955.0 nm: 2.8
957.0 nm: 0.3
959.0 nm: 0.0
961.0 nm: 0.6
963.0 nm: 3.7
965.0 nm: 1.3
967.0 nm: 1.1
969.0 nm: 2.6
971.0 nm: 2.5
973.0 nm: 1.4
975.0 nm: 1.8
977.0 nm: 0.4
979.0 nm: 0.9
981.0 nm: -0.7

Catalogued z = 1.490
